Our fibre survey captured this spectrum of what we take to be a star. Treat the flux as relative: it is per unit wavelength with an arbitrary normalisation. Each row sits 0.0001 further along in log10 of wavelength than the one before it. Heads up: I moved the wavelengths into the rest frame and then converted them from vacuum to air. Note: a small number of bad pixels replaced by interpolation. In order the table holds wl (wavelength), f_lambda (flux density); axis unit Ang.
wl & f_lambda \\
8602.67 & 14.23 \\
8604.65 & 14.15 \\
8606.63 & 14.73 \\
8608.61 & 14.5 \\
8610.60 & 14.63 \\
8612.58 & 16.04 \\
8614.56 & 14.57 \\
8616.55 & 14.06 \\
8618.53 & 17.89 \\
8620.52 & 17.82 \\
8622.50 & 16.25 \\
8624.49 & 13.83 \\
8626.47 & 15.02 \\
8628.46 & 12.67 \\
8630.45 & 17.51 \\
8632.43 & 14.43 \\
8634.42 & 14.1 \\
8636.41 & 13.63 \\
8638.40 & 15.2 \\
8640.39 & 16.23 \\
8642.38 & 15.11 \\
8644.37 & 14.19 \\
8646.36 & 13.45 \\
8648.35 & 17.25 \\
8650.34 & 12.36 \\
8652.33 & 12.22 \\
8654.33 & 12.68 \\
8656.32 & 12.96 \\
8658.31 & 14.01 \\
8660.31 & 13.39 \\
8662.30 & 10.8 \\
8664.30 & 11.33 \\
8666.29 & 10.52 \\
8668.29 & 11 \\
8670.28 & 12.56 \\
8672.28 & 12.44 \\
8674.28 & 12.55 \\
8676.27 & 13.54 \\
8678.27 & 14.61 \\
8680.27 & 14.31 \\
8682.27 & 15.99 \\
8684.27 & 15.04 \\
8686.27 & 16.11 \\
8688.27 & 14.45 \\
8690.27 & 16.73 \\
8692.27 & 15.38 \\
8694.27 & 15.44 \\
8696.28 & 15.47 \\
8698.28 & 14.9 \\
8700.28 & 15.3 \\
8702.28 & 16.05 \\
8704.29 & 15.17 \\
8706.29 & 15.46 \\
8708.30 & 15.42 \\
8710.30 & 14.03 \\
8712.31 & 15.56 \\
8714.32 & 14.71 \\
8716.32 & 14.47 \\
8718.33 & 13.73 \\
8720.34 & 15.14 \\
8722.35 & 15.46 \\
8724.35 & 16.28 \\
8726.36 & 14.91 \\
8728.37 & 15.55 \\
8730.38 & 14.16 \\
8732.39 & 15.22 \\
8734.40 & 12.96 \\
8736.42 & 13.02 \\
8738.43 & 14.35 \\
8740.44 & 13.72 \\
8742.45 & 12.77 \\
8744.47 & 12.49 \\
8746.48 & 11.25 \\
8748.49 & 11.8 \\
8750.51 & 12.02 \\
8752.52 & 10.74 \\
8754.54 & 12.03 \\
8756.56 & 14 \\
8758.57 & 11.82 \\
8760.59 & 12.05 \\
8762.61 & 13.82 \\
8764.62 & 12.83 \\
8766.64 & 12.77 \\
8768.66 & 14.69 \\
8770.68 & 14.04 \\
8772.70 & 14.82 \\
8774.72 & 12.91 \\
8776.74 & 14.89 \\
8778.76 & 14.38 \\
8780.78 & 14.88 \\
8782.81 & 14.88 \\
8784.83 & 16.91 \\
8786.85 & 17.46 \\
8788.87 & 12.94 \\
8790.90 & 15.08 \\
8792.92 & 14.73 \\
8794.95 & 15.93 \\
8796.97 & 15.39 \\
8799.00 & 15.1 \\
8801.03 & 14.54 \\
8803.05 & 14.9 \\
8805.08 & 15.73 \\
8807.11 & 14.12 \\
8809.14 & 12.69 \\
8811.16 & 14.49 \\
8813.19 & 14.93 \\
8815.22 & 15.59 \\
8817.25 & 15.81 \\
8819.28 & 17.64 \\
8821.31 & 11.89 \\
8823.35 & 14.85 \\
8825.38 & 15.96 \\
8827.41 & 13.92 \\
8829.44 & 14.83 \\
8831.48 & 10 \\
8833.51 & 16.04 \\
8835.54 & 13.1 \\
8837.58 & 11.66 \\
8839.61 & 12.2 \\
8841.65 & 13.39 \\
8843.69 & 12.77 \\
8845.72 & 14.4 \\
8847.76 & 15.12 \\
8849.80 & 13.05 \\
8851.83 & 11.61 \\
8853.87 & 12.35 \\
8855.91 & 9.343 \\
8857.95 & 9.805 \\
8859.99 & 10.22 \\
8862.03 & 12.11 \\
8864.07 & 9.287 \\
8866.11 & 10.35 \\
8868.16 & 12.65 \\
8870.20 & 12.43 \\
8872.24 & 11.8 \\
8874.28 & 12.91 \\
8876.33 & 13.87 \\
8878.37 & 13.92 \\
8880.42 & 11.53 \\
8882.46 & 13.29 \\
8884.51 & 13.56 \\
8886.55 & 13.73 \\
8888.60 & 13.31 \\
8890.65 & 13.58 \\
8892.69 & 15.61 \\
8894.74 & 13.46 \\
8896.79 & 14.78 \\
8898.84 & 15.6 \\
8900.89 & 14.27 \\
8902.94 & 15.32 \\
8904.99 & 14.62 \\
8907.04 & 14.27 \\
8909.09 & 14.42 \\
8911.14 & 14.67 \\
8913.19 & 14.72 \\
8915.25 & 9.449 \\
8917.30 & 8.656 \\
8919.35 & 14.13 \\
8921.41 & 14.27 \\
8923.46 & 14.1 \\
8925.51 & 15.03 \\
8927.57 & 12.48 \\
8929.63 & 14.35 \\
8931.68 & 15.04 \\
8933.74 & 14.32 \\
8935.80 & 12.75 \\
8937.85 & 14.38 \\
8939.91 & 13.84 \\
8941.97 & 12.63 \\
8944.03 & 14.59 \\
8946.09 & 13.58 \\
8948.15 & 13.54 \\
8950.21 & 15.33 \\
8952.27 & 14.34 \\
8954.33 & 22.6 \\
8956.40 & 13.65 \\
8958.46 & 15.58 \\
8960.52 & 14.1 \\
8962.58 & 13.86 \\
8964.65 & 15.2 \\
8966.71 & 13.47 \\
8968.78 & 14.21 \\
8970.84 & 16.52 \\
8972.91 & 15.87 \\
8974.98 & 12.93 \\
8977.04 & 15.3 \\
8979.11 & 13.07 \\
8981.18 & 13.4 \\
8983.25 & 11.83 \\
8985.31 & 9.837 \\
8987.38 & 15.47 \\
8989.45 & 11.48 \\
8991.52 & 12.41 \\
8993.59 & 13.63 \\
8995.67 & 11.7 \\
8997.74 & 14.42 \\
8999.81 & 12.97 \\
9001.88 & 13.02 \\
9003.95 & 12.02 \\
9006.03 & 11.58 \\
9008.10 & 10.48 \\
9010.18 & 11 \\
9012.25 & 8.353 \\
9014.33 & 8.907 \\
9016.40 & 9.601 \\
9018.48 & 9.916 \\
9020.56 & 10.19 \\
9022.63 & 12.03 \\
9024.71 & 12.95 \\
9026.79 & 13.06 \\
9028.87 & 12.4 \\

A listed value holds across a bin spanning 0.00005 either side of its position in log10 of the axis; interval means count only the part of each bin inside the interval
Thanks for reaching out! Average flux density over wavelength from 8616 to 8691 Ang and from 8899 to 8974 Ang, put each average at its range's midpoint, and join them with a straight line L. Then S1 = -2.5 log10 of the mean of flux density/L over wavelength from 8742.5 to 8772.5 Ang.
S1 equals 0.125 mag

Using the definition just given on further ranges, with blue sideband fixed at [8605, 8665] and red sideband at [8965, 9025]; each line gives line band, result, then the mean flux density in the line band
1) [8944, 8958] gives -0.217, 15.4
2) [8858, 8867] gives 0.252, 10.4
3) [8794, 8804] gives -0.127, 15.2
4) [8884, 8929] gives -0.076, 13.8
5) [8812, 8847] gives -0.058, 14.1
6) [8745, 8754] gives 0.193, 11.5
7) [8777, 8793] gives -0.120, 15.2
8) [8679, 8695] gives -0.094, 15.4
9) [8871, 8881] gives 0.018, 12.9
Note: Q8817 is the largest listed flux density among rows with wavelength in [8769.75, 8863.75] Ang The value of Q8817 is 17.64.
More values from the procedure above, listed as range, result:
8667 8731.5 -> 16.73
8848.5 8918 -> 15.61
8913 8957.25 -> 22.6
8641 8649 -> 17.25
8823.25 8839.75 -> 16.04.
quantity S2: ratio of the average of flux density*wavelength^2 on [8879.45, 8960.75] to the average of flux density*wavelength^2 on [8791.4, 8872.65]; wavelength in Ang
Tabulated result 1.07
